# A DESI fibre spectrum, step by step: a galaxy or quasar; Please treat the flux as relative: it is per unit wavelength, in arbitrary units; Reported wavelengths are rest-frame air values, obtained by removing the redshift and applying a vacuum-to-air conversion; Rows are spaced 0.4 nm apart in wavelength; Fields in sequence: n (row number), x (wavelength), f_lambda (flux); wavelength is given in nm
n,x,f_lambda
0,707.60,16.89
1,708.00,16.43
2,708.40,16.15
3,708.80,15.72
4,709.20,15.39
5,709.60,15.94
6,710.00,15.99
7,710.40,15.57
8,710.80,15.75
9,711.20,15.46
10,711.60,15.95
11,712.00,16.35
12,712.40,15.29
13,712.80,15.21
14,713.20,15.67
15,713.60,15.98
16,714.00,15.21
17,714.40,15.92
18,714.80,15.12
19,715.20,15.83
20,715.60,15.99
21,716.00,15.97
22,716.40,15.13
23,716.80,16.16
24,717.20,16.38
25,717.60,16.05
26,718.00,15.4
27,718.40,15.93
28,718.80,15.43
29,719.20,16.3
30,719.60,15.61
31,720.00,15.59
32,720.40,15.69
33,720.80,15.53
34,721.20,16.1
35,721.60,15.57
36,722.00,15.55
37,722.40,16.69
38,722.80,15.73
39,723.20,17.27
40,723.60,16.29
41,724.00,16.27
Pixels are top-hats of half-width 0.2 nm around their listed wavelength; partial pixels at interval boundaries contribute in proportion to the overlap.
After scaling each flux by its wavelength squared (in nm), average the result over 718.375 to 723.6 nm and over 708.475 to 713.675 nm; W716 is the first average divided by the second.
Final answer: 1.0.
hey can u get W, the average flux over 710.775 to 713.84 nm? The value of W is 15.7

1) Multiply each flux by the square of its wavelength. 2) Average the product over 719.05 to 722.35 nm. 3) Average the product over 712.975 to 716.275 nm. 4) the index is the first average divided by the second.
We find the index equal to 1.02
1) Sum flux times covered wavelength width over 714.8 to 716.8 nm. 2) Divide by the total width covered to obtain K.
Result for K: 15.7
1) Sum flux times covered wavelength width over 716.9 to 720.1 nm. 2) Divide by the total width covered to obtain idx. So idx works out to 15.9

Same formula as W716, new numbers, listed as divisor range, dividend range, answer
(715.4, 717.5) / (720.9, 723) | 1.01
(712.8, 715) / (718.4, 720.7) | 1.03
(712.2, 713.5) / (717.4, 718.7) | 1.04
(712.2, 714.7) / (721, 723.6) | 1.07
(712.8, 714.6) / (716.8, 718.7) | 1.03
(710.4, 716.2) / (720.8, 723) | 1.04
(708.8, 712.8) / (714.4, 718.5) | 1.02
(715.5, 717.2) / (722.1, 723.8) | 1.06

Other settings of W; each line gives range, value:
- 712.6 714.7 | 15.6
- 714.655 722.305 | 15.8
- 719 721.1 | 15.8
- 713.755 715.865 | 15.6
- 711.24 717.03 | 15.7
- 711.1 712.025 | 15.9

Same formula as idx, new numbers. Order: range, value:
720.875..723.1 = 16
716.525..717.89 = 16.1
